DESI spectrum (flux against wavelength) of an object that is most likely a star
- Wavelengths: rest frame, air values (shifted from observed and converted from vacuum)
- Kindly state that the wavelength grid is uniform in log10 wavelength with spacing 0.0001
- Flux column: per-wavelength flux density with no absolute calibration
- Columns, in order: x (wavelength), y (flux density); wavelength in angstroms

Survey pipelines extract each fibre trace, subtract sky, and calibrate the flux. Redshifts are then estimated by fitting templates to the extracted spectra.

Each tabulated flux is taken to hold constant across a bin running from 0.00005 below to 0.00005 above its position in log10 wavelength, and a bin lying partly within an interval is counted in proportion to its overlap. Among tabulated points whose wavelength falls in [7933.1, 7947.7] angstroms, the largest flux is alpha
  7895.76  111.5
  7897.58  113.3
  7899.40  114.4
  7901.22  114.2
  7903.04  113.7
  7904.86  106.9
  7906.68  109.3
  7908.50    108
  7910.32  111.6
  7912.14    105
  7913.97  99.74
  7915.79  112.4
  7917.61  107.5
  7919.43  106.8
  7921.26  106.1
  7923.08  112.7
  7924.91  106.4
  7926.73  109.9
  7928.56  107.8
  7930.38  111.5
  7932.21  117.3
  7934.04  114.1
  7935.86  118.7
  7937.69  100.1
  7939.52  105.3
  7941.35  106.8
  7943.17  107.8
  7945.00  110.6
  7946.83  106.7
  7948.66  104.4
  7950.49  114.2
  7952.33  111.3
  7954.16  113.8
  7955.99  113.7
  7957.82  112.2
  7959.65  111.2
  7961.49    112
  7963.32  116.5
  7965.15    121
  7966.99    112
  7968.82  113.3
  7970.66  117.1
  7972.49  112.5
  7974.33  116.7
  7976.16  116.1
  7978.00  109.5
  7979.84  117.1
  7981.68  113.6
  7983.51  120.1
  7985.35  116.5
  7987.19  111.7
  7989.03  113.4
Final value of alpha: 118.7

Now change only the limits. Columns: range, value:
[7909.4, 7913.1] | 111.6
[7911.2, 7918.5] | 112.4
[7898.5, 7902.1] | 114.4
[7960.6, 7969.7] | 121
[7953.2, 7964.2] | 116.5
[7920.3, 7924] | 112.7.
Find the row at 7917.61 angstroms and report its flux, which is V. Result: 107.5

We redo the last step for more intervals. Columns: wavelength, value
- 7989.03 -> 113.4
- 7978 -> 109.5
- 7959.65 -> 111.2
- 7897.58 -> 113.3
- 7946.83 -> 106.7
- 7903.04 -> 113.7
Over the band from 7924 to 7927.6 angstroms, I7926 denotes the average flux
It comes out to 108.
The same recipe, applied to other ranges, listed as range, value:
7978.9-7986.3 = 117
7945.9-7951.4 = 108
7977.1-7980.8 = 113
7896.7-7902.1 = 114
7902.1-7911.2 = 110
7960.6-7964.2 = 114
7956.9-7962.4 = 112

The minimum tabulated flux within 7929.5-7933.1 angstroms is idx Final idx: 111.5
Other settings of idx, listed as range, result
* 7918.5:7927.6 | 106.1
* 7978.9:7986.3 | 113.6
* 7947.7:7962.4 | 104.4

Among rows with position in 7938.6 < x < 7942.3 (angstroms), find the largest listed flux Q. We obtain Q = 106.8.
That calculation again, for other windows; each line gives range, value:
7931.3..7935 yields 117.3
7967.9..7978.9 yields 117.1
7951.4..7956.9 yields 113.8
